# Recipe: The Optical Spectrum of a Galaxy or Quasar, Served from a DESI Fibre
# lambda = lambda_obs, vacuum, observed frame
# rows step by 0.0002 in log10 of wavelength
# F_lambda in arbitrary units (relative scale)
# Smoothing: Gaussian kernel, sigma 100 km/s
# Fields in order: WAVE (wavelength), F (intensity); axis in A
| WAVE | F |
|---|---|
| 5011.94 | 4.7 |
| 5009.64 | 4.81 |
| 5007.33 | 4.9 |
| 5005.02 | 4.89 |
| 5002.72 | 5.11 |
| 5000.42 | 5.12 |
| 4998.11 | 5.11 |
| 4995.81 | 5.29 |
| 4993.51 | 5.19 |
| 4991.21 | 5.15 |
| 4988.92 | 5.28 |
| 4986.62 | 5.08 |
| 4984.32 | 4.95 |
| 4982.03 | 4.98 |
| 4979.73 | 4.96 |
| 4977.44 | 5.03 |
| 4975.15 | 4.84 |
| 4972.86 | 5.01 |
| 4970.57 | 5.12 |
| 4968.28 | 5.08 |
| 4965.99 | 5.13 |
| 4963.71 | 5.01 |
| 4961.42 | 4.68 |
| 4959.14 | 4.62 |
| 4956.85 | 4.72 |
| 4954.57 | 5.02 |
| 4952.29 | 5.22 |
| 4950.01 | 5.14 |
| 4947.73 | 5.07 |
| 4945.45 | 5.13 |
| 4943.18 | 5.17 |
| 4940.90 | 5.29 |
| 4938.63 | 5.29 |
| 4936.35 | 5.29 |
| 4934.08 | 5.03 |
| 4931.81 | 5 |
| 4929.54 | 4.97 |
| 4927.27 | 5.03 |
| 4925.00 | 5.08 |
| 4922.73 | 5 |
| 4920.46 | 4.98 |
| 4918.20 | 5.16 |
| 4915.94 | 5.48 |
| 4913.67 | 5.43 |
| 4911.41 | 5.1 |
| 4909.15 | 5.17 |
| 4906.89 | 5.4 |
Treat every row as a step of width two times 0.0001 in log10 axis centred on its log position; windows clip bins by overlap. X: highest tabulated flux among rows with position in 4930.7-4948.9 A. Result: 5.29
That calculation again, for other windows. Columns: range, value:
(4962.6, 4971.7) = 5.13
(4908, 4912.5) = 5.17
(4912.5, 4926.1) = 5.48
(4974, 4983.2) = 5.03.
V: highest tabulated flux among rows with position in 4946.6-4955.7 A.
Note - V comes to 5.22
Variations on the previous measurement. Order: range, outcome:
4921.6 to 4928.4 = 5.08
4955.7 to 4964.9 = 5.01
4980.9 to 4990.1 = 5.28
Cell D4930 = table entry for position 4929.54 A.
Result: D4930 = 4.97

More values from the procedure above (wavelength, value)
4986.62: 5.08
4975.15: 4.84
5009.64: 4.81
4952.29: 5.22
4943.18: 5.17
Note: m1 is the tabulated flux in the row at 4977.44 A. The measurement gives 5.03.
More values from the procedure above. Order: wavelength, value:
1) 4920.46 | 4.98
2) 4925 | 5.08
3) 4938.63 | 5.29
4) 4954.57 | 5.02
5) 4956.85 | 4.72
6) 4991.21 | 5.15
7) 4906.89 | 5.4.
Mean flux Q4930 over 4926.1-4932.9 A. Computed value 5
